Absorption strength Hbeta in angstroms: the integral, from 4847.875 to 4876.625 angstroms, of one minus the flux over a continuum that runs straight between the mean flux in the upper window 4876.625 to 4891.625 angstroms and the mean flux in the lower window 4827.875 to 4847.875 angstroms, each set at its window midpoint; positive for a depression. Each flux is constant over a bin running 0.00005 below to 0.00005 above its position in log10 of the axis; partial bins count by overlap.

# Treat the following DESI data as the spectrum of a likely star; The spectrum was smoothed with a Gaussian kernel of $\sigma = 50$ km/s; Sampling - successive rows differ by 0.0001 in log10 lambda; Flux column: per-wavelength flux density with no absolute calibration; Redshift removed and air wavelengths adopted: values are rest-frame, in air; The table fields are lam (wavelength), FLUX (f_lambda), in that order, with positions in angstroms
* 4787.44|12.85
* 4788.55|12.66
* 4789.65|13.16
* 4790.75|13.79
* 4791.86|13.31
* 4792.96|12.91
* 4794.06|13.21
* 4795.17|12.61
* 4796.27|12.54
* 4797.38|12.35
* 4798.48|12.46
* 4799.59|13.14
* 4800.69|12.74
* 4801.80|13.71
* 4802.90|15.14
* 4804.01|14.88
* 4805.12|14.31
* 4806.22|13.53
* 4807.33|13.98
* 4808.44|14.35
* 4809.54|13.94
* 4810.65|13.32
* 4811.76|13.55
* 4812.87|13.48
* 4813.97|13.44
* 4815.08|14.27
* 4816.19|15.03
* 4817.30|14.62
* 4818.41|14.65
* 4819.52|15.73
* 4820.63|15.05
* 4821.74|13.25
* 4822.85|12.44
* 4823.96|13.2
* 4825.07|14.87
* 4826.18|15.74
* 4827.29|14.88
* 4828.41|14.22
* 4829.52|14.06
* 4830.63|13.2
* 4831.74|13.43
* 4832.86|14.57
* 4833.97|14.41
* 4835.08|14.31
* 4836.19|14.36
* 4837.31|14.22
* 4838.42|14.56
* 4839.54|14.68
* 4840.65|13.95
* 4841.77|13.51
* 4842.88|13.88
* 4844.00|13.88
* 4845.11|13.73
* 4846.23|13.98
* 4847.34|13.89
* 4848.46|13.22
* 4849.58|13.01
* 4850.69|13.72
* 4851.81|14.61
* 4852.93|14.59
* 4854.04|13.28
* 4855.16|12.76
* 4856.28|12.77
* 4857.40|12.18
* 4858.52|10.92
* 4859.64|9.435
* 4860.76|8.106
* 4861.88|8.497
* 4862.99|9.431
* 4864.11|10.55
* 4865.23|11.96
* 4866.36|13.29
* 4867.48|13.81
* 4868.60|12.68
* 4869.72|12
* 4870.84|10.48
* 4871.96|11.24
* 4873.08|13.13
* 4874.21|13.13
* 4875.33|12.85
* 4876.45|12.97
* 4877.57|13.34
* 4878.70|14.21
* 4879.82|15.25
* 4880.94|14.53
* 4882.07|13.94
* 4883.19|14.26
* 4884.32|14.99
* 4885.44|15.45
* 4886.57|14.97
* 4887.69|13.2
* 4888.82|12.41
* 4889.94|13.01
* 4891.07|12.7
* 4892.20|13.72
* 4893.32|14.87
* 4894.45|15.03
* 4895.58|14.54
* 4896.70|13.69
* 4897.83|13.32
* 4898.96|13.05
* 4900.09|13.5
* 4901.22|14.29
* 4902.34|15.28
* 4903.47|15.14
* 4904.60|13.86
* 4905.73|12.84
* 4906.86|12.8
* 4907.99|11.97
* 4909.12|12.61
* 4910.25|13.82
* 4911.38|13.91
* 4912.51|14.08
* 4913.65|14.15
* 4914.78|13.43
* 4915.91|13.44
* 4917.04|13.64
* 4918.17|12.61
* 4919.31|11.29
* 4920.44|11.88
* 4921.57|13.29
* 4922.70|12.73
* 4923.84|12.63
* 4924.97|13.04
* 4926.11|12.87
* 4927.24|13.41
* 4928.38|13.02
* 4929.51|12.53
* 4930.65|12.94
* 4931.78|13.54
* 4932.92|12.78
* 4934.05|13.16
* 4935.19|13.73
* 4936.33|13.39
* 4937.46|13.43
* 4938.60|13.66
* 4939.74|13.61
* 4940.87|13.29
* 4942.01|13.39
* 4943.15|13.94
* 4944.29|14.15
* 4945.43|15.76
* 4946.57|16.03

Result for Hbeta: 4.0 angstroms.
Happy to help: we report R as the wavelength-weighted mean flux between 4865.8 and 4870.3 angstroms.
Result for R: 12.9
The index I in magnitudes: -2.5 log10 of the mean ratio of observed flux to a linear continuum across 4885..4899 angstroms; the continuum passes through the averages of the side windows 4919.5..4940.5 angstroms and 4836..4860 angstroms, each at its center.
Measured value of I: -0.05 mag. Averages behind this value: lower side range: 13.4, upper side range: 13.1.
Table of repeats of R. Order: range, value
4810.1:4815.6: 13.6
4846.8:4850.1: 13.3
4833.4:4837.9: 14.4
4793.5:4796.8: 12.8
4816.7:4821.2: 15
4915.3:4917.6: 13.6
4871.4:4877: 12.7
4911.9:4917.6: 13.7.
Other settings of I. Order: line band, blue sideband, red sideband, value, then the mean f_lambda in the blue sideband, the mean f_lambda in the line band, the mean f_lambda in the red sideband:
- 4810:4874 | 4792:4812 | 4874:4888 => 0.043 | 13.5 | 13.3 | 14.1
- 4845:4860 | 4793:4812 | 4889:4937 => 0.034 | 13.5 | 13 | 13.4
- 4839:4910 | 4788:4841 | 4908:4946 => 0.032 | 13.9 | 13.2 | 13.3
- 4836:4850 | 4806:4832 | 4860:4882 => -0.054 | 14.1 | 13.9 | 12.2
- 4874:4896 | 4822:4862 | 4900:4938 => -0.052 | 13.4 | 14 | 13.3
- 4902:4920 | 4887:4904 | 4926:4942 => 0.019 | 13.9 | 13.4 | 13.3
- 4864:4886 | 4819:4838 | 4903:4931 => 0.031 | 14.2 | 13.3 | 13.1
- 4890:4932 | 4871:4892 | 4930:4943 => 0.007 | 13.6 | 13.4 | 13.4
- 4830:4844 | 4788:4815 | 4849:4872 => -0.128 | 13.5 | 14.1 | 11.9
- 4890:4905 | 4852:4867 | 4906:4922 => -0.120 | 11.5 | 14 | 13.1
